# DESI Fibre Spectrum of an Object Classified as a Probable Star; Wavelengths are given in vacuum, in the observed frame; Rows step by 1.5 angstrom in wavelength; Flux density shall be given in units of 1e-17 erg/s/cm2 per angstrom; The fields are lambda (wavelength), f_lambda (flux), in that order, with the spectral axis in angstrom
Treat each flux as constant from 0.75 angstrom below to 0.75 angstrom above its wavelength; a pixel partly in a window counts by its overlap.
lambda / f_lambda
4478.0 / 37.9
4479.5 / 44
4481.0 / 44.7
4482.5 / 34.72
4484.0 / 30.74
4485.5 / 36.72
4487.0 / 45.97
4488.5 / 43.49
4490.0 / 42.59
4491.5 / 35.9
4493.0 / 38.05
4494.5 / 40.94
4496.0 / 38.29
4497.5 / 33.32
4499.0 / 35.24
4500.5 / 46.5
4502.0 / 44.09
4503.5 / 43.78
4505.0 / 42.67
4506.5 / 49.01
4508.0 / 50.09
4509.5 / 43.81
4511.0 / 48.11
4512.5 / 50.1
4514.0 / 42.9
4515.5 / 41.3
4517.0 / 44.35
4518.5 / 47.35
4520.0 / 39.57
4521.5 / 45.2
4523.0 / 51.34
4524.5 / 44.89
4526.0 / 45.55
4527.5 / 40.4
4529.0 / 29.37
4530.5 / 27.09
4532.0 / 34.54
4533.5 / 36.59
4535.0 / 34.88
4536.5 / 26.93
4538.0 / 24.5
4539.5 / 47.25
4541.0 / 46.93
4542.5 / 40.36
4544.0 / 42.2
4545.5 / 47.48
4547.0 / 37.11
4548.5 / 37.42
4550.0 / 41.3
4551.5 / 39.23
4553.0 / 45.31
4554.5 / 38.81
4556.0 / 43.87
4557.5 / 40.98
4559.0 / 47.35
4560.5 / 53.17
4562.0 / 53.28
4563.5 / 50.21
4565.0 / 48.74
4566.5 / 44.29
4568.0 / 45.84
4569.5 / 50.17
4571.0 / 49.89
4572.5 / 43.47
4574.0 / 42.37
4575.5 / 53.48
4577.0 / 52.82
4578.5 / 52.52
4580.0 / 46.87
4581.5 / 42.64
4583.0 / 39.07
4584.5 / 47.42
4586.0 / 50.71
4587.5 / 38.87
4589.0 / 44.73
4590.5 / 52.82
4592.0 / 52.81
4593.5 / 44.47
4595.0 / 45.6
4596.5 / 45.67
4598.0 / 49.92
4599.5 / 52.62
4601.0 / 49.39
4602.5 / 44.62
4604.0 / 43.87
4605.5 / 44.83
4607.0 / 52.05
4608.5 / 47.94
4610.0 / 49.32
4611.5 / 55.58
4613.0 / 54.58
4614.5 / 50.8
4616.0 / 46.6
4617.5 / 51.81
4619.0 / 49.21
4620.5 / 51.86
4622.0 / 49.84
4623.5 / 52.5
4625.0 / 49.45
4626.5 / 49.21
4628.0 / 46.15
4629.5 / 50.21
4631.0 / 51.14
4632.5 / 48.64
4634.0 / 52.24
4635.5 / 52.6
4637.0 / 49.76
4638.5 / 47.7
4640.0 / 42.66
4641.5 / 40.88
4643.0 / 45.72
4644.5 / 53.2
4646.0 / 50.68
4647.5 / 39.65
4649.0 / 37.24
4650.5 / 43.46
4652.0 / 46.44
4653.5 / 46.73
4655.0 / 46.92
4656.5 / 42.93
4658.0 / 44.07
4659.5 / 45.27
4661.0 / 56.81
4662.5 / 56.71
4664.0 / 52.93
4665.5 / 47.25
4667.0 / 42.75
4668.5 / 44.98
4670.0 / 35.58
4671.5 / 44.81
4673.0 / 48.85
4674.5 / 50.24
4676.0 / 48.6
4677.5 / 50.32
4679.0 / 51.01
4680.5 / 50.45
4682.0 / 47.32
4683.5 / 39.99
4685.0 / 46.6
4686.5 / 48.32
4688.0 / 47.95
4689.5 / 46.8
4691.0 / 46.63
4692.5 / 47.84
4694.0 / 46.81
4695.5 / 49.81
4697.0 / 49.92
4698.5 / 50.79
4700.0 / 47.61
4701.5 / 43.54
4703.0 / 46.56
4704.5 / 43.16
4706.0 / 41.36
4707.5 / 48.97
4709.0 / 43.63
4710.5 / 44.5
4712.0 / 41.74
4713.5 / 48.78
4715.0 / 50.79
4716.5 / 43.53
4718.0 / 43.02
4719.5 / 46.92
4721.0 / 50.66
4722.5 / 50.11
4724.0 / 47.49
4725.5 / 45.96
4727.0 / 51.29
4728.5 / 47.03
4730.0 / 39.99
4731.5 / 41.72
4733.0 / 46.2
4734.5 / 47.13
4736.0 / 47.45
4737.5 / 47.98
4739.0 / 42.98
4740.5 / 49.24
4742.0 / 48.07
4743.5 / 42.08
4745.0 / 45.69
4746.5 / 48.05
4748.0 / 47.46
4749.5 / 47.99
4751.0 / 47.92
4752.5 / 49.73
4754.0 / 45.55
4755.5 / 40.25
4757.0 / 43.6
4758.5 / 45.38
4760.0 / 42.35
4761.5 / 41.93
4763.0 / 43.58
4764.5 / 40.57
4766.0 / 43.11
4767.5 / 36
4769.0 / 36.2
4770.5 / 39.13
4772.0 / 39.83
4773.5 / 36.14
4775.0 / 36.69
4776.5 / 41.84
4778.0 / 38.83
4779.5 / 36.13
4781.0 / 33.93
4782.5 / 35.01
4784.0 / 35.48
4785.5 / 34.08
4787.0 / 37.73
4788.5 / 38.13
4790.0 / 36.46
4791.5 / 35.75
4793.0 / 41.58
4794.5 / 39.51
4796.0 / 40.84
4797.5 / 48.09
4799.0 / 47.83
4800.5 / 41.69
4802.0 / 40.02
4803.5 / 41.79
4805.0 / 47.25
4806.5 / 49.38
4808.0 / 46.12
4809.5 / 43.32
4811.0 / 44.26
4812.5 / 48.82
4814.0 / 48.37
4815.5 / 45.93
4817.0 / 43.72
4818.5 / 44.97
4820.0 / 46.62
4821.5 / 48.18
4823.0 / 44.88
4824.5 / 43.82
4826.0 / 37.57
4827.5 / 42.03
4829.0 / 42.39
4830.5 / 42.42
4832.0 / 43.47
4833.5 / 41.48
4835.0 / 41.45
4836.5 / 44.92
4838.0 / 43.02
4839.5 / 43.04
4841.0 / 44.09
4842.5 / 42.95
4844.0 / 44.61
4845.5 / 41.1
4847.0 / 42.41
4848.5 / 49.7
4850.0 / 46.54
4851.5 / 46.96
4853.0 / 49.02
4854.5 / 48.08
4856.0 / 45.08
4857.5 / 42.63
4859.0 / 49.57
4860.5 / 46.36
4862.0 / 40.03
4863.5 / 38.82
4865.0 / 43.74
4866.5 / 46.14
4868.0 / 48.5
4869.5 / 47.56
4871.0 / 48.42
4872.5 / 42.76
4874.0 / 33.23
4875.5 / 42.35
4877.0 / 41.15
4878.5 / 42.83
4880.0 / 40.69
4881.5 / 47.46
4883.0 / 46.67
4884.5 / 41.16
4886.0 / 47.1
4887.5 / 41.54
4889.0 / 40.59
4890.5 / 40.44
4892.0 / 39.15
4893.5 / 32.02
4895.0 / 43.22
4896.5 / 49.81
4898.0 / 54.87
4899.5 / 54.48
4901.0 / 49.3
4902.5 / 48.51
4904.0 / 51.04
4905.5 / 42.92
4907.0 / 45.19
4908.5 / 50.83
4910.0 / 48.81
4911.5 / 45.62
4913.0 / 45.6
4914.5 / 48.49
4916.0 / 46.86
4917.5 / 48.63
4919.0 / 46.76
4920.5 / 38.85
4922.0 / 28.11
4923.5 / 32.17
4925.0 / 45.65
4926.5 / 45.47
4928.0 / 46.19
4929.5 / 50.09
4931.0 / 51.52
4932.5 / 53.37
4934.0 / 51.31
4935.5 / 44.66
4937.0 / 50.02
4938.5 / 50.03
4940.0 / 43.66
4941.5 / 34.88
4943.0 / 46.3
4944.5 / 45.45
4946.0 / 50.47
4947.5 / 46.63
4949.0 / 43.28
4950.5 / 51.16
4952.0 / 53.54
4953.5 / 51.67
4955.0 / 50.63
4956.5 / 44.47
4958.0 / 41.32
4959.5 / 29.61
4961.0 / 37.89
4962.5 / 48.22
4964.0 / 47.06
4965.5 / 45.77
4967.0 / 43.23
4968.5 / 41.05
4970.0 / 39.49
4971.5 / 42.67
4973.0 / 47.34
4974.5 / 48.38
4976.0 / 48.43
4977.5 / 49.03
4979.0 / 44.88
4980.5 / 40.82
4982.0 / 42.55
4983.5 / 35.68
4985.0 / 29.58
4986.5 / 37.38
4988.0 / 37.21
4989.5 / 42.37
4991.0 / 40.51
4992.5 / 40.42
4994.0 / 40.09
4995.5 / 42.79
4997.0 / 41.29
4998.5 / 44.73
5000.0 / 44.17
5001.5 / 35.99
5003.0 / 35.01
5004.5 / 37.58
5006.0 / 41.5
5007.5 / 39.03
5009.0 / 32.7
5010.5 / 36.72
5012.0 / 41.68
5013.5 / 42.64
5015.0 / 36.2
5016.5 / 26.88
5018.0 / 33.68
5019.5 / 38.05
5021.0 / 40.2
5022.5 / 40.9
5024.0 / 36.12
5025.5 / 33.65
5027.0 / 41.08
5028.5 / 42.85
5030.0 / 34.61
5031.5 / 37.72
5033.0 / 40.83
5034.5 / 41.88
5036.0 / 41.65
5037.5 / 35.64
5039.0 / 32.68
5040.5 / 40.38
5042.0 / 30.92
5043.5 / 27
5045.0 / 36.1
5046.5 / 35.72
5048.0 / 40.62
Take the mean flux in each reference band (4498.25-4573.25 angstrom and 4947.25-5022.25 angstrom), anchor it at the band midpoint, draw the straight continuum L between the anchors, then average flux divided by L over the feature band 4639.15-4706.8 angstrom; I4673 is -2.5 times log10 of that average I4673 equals -0.10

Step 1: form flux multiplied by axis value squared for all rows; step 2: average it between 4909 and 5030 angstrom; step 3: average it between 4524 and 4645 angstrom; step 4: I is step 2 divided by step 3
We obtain 1.1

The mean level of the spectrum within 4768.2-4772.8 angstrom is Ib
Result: 38.3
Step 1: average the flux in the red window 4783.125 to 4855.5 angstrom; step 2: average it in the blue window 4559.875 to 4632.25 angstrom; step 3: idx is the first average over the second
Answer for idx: 0.89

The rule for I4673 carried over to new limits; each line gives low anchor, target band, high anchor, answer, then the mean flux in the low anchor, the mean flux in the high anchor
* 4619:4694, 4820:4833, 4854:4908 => 0.049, 47.6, 44.6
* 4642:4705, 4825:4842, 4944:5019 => 0.048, 47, 41.8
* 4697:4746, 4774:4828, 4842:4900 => 0.084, 46.2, 44.3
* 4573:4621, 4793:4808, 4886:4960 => 0.063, 48.3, 45.7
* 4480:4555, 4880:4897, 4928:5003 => 0.027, 40.8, 44.1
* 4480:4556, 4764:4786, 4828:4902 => 0.156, 40.8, 44.2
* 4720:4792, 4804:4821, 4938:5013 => -0.088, 42.7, 42.5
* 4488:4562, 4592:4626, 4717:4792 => -0.174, 41.6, 42.7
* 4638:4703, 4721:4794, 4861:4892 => 0.068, 46.8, 43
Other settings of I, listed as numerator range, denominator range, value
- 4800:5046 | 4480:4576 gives 1.20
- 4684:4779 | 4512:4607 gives 1.10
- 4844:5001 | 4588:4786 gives 1.06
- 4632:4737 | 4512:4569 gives 1.18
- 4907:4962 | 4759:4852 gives 1.14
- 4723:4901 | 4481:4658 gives 1.07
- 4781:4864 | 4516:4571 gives 1.15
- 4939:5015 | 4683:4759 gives 1.01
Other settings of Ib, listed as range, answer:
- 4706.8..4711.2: 45.7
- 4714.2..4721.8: 47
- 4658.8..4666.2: 51.9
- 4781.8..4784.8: 35.2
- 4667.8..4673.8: 43.6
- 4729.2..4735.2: 43.8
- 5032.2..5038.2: 40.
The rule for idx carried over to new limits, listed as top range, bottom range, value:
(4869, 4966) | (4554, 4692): 0.95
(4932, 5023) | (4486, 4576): 0.99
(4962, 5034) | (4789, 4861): 0.91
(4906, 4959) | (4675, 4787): 1.03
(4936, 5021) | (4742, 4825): 0.99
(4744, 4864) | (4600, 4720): 0.90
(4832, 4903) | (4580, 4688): 0.93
